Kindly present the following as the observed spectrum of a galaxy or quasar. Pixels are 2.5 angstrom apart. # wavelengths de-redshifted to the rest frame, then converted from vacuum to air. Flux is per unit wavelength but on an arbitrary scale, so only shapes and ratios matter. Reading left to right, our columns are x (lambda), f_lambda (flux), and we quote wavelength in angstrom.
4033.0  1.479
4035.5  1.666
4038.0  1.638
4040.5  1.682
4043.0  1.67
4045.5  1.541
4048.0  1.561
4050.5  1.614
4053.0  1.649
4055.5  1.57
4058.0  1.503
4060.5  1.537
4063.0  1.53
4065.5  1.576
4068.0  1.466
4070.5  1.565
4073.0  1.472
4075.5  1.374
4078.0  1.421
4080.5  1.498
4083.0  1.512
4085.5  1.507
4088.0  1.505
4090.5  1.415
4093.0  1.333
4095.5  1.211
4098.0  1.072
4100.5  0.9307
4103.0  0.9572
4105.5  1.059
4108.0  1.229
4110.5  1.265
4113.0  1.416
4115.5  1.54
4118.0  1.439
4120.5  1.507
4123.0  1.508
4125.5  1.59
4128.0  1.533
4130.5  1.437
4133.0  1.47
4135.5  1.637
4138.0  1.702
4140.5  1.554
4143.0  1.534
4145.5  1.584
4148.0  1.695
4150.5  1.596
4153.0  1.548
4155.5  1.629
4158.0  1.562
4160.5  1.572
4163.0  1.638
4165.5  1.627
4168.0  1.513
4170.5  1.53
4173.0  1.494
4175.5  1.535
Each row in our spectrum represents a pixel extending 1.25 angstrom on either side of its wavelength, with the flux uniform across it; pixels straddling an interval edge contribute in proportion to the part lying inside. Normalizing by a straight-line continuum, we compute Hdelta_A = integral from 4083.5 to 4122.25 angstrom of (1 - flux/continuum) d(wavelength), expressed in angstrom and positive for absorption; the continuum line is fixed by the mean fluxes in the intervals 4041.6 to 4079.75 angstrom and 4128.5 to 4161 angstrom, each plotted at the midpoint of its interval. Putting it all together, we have 6.4 angstrom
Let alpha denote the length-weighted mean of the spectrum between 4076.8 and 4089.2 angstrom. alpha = 1.49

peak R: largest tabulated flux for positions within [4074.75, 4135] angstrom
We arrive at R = 1.59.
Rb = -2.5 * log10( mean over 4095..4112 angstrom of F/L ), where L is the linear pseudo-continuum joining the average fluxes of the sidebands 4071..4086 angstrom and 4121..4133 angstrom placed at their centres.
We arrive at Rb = 0.33 mag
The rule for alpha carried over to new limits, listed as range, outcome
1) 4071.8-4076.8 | 1.42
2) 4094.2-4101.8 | 1.07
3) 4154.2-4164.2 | 1.6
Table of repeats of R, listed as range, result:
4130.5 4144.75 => 1.702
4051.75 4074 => 1.649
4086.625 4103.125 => 1.505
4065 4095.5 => 1.576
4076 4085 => 1.512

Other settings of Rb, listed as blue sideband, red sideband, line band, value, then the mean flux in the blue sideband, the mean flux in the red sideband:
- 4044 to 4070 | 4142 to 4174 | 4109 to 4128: 0.074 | 1.56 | 1.58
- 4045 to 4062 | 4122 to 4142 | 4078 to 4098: 0.116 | 1.57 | 1.55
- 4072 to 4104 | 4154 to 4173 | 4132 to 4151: -0.067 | 1.33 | 1.58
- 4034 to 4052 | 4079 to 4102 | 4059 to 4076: -0.027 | 1.62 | 1.33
